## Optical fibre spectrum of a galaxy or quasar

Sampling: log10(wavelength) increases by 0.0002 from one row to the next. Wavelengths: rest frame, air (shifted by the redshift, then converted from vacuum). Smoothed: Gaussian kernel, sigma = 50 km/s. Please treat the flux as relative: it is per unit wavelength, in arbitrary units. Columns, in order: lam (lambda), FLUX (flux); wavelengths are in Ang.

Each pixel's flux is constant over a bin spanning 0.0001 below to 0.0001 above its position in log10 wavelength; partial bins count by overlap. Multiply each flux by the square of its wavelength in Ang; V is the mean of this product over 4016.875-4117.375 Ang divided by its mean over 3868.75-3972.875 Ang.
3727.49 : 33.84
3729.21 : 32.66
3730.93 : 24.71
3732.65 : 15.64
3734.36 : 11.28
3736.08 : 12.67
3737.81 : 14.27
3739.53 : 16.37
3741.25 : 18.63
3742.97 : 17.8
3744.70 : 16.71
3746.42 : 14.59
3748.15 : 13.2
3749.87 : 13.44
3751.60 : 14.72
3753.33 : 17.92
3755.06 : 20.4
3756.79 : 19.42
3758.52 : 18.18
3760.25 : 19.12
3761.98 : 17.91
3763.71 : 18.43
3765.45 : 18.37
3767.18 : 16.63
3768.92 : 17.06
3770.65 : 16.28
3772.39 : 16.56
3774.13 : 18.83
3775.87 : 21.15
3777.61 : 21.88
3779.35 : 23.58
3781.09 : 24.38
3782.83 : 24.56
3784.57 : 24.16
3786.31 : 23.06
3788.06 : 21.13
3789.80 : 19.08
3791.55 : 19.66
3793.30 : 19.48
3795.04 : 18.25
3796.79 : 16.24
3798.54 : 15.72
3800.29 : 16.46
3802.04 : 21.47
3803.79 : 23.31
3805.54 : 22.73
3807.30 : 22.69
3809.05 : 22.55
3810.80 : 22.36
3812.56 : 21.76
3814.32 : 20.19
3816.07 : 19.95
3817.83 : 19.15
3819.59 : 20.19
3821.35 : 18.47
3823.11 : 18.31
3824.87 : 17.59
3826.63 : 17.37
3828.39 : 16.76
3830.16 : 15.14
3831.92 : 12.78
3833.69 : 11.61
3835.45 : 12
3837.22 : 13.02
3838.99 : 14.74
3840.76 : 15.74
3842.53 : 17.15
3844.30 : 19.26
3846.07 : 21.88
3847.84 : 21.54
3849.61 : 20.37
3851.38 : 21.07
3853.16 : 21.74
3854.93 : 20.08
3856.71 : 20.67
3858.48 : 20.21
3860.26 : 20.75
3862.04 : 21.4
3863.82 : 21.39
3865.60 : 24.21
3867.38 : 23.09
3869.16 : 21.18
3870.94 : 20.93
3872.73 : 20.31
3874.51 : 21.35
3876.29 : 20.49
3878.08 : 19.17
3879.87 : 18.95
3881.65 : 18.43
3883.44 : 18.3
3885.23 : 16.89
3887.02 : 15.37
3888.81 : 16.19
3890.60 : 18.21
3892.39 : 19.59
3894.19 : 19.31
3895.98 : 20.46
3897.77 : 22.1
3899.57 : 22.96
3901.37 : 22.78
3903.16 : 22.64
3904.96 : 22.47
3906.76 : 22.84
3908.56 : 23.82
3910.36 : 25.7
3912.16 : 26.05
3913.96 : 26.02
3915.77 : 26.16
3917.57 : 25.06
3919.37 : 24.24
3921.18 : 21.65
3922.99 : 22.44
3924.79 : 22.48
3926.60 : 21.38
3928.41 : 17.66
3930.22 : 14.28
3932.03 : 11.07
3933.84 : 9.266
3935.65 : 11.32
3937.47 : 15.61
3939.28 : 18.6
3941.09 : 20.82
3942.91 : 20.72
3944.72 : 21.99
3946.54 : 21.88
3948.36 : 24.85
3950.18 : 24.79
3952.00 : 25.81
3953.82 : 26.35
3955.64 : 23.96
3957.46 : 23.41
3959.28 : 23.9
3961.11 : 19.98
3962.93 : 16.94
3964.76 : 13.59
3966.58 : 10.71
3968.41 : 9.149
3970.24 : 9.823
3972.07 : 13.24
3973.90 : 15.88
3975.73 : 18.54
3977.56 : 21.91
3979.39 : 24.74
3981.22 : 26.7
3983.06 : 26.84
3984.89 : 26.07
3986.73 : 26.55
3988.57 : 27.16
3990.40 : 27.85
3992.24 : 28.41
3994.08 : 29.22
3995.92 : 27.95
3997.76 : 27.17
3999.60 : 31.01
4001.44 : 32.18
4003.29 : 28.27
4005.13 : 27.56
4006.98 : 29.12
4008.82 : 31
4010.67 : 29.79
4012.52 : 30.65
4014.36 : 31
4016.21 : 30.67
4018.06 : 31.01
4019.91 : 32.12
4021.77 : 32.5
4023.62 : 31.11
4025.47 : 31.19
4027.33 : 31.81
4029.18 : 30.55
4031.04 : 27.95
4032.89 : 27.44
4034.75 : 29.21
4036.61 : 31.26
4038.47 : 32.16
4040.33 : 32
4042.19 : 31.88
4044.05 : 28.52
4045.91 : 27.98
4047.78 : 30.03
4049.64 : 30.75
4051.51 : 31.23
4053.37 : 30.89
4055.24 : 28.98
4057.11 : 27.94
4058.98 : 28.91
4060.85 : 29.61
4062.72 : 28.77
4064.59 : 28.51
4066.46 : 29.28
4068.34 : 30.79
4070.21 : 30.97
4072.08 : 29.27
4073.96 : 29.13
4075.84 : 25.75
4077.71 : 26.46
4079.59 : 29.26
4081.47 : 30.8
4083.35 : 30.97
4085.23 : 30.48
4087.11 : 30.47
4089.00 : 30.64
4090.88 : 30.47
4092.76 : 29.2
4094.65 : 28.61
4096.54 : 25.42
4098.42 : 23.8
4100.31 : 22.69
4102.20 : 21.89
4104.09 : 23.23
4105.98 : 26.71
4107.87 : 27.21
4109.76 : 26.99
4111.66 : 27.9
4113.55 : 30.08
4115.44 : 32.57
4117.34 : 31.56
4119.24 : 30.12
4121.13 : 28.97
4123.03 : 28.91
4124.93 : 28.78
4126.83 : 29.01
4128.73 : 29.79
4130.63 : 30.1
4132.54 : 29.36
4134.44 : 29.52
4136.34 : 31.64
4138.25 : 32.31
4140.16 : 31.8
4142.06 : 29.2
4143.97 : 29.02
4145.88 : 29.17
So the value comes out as 1.6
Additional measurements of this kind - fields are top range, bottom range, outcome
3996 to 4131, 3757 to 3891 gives 1.71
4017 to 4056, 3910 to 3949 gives 1.59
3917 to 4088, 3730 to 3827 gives 1.53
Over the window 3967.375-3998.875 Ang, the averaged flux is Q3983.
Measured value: 22.8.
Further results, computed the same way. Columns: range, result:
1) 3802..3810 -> 22.7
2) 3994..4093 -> 29.9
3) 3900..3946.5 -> 20.7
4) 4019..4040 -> 30.7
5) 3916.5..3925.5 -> 23.3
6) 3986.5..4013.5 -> 29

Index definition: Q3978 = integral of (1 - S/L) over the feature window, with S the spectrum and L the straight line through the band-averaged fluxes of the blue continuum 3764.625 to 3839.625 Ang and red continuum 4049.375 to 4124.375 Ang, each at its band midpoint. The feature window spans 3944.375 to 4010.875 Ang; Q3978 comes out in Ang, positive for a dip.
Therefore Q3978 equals 3.76 Ang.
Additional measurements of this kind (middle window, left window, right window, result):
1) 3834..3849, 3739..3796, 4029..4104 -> 3.2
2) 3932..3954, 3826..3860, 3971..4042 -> 4.2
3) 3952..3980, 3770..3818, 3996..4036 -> 9.6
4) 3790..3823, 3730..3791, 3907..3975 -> -2.2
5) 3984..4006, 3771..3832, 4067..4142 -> -2.3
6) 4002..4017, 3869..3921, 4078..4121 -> -2.8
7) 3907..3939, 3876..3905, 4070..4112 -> 0.8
